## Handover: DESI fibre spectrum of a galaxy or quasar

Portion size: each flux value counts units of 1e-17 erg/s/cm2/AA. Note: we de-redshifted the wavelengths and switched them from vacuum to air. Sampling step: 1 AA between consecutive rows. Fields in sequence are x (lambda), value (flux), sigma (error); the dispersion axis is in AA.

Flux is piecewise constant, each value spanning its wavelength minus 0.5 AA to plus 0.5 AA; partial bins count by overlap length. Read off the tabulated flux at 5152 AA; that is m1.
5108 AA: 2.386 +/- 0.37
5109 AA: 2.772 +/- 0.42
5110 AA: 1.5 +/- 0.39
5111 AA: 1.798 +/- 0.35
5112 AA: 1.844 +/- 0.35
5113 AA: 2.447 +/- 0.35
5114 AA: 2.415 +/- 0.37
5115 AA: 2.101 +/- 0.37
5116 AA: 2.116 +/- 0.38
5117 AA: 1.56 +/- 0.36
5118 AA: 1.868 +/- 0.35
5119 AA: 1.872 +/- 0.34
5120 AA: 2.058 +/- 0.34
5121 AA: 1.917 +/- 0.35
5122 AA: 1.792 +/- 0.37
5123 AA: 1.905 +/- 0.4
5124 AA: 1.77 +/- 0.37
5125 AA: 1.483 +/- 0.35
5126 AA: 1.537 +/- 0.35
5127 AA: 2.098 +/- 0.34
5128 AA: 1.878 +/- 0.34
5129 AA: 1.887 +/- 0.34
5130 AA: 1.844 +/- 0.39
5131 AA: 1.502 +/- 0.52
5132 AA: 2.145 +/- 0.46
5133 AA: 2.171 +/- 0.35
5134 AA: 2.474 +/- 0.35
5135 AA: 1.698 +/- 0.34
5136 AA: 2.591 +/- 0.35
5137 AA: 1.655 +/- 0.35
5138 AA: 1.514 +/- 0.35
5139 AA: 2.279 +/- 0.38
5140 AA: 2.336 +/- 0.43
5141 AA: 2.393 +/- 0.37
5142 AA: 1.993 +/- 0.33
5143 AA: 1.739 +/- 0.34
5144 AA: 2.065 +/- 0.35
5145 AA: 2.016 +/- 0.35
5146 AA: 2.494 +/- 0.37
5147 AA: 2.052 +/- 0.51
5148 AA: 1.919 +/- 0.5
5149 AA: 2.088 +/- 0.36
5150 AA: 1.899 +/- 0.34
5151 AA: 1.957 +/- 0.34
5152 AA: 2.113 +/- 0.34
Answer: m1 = 2.113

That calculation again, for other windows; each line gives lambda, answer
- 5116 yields 2.116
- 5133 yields 2.171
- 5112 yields 1.844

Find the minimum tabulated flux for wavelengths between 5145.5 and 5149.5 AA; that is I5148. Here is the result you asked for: 1.919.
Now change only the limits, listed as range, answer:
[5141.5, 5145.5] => 1.739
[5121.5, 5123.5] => 1.792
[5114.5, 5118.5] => 1.56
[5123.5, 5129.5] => 1.483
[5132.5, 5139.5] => 1.514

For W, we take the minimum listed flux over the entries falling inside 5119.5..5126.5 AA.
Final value 1.483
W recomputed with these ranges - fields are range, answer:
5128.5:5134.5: 1.502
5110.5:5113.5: 1.798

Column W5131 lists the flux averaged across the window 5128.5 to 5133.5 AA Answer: 1.91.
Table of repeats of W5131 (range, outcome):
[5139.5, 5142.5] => 2.24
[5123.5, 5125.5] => 1.63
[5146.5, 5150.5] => 1.99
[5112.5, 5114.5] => 2.43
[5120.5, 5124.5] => 1.85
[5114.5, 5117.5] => 1.93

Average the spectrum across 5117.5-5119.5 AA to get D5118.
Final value 1.87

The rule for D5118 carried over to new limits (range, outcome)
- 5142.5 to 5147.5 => 2.07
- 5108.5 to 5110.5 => 2.14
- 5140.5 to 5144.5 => 2.05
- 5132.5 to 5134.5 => 2.32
